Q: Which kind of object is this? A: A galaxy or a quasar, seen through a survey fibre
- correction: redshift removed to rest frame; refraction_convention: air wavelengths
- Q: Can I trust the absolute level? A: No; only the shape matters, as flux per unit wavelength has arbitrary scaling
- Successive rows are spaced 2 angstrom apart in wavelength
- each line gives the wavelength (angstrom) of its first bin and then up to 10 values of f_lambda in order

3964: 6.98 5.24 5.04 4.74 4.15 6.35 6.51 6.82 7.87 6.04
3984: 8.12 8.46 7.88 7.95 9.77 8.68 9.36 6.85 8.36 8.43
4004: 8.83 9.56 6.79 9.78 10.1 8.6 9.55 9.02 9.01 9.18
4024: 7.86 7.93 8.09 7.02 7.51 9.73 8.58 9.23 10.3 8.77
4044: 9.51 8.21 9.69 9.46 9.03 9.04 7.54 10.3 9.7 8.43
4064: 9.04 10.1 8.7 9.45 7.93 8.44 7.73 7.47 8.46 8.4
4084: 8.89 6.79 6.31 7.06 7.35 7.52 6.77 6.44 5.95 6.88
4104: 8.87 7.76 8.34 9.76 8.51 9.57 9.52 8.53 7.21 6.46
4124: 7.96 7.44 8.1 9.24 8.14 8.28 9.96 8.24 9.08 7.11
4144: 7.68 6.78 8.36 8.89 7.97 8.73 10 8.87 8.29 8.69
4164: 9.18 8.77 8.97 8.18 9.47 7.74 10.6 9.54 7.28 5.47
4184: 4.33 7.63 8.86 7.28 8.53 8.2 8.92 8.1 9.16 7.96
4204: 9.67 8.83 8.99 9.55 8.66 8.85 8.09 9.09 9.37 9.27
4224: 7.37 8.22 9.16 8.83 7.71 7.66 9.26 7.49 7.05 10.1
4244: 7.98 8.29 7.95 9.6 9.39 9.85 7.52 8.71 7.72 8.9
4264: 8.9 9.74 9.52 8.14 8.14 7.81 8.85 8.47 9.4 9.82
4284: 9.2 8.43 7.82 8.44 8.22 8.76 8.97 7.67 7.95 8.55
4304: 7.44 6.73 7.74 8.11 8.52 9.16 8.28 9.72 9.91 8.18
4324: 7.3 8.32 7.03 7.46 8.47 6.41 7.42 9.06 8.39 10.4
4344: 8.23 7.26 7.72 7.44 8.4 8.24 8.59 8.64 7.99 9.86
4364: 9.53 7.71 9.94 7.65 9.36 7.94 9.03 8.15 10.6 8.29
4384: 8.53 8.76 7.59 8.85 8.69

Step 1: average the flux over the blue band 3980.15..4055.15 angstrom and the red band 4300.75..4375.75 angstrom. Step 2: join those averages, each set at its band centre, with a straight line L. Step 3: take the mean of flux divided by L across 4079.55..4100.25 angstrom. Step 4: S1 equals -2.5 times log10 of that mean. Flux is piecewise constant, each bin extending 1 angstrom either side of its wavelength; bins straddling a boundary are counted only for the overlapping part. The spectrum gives 0.18 mag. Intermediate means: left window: 8.65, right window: 8.31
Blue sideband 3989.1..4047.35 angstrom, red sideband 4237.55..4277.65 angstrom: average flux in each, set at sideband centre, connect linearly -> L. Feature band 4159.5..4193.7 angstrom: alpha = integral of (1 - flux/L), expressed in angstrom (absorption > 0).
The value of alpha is 1.9 angstrom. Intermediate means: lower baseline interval 8.72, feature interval 8.16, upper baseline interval 8.6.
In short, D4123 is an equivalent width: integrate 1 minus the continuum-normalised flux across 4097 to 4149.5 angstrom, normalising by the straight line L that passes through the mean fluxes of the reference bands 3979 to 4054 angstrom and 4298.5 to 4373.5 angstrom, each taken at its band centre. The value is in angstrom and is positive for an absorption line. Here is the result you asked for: 2.6 angstrom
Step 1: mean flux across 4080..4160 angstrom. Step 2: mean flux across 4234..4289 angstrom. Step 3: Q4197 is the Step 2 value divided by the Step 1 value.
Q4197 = 1.07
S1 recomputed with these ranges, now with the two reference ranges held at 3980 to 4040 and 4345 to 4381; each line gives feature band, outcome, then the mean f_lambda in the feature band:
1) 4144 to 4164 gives 0.00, 8.5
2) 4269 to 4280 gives 0.02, 8.38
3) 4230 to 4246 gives 0.04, 8.23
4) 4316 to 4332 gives 0.03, 8.29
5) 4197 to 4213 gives -0.04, 8.86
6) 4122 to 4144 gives 0.04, 8.24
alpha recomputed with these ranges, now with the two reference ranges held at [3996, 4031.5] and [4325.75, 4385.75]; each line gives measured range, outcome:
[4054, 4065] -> -0.6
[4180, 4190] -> 2.1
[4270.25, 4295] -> -0.5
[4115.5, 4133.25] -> 1.0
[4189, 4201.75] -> 0.2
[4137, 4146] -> 0.6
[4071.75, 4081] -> 0.5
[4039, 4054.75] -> -1.4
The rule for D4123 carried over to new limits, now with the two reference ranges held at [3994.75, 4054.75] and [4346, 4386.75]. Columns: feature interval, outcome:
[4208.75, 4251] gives 0.5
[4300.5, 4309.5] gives 1.0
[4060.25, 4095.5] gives 2.5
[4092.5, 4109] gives 2.7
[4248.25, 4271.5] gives -0.6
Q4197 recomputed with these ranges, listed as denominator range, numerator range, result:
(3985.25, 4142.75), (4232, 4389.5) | 1.00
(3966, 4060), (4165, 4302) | 1.03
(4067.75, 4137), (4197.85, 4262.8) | 1.08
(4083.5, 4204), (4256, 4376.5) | 1.04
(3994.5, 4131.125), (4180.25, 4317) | 1.00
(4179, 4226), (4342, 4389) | 1.04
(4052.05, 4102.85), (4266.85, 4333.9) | 1.04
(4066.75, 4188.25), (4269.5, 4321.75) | 1.04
